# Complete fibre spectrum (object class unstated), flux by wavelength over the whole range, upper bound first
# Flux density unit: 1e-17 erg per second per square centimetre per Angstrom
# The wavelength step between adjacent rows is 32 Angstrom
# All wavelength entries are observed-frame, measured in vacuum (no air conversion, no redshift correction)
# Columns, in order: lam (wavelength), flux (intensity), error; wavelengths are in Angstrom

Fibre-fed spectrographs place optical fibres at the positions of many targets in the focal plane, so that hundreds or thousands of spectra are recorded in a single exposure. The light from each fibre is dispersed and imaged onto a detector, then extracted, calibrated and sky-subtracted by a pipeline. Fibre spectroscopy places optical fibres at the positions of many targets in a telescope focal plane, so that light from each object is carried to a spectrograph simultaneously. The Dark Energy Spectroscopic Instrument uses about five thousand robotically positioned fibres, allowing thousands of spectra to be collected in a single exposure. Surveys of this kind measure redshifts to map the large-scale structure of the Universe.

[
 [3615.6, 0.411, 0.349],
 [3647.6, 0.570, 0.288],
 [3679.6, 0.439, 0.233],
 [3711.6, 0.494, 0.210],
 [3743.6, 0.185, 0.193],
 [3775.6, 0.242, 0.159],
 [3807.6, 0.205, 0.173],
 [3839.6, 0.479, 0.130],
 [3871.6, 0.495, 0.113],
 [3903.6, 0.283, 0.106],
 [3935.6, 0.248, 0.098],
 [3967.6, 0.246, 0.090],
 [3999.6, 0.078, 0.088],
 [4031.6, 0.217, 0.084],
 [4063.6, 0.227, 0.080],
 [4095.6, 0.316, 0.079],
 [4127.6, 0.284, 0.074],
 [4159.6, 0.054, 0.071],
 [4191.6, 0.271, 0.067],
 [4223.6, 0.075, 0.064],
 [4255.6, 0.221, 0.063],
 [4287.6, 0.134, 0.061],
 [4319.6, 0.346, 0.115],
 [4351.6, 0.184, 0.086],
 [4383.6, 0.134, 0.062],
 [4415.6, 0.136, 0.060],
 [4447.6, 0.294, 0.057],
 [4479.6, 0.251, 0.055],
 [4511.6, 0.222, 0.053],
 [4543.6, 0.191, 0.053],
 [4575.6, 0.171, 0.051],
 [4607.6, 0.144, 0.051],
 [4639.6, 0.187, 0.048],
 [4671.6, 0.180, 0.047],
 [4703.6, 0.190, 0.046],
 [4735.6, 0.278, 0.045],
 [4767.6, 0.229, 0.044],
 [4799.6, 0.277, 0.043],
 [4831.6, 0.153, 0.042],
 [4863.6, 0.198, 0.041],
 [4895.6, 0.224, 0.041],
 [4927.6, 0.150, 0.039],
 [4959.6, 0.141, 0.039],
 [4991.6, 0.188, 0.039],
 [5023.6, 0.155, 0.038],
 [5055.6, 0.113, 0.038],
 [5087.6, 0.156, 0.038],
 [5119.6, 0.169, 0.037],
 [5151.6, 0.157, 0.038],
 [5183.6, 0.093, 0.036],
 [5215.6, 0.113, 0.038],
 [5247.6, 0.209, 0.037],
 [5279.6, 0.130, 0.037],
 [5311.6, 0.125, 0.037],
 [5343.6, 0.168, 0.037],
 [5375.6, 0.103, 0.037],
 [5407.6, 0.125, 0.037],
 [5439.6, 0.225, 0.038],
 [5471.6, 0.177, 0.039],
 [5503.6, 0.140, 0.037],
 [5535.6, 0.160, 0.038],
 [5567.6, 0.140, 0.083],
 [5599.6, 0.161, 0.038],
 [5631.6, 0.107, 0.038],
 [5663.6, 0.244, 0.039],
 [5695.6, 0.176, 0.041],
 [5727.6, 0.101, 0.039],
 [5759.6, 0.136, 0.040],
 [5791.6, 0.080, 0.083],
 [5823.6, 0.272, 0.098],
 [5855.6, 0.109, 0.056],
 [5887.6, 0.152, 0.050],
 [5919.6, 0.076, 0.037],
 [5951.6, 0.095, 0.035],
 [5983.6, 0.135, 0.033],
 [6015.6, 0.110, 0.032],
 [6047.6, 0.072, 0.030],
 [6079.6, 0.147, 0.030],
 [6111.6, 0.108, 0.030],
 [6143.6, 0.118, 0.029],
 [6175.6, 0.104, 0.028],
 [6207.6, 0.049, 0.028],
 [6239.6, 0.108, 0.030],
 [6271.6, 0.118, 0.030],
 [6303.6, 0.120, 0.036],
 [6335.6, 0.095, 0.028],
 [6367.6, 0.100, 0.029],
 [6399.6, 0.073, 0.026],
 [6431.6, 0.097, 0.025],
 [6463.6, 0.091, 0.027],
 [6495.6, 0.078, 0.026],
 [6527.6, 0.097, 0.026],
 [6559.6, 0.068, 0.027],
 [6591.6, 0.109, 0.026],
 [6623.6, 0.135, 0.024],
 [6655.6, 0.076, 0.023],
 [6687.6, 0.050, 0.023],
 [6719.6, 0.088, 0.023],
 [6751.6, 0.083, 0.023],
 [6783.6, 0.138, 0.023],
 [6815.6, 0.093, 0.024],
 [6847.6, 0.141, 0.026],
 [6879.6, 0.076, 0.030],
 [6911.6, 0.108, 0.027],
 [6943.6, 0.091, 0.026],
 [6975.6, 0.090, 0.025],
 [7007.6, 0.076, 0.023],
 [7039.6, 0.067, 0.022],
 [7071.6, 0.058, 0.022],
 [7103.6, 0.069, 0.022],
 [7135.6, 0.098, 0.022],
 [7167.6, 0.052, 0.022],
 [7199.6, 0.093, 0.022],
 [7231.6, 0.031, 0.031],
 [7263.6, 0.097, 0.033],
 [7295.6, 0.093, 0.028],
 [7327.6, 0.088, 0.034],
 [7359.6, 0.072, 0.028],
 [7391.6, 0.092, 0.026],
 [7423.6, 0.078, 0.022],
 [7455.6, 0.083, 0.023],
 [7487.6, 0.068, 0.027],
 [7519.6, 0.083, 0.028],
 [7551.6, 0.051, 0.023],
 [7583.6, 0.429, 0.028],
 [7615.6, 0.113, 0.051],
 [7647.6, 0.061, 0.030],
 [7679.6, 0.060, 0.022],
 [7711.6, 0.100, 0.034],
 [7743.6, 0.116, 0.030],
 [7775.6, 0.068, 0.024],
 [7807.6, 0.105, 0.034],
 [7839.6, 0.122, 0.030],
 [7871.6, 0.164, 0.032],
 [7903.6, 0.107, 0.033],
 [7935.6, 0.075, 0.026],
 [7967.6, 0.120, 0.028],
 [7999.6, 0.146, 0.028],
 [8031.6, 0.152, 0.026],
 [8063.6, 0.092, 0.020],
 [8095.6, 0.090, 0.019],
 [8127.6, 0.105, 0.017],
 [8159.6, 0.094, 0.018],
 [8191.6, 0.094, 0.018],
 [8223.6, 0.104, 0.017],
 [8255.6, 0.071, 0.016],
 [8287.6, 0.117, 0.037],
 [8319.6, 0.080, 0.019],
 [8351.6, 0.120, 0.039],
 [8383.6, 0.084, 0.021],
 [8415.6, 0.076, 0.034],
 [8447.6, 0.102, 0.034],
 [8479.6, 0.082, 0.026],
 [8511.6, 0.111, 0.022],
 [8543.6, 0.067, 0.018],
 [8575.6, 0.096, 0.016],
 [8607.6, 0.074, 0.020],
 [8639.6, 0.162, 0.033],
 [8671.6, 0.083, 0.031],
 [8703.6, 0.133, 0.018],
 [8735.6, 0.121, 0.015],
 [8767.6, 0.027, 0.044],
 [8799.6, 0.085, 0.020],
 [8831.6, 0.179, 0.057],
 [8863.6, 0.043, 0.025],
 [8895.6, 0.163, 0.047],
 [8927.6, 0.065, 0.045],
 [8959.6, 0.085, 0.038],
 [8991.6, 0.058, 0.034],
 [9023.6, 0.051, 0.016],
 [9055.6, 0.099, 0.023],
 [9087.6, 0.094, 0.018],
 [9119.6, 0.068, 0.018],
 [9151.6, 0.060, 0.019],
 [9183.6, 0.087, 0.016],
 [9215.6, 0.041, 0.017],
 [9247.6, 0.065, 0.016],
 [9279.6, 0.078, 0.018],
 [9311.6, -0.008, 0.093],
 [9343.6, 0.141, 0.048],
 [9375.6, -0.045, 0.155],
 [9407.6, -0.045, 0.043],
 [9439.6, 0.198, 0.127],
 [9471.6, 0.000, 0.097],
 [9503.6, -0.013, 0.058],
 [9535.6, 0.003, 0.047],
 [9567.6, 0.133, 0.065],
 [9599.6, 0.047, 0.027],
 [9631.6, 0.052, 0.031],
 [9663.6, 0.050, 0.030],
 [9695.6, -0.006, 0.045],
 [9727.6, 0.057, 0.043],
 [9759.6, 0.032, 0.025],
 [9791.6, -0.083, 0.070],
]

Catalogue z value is 1.04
